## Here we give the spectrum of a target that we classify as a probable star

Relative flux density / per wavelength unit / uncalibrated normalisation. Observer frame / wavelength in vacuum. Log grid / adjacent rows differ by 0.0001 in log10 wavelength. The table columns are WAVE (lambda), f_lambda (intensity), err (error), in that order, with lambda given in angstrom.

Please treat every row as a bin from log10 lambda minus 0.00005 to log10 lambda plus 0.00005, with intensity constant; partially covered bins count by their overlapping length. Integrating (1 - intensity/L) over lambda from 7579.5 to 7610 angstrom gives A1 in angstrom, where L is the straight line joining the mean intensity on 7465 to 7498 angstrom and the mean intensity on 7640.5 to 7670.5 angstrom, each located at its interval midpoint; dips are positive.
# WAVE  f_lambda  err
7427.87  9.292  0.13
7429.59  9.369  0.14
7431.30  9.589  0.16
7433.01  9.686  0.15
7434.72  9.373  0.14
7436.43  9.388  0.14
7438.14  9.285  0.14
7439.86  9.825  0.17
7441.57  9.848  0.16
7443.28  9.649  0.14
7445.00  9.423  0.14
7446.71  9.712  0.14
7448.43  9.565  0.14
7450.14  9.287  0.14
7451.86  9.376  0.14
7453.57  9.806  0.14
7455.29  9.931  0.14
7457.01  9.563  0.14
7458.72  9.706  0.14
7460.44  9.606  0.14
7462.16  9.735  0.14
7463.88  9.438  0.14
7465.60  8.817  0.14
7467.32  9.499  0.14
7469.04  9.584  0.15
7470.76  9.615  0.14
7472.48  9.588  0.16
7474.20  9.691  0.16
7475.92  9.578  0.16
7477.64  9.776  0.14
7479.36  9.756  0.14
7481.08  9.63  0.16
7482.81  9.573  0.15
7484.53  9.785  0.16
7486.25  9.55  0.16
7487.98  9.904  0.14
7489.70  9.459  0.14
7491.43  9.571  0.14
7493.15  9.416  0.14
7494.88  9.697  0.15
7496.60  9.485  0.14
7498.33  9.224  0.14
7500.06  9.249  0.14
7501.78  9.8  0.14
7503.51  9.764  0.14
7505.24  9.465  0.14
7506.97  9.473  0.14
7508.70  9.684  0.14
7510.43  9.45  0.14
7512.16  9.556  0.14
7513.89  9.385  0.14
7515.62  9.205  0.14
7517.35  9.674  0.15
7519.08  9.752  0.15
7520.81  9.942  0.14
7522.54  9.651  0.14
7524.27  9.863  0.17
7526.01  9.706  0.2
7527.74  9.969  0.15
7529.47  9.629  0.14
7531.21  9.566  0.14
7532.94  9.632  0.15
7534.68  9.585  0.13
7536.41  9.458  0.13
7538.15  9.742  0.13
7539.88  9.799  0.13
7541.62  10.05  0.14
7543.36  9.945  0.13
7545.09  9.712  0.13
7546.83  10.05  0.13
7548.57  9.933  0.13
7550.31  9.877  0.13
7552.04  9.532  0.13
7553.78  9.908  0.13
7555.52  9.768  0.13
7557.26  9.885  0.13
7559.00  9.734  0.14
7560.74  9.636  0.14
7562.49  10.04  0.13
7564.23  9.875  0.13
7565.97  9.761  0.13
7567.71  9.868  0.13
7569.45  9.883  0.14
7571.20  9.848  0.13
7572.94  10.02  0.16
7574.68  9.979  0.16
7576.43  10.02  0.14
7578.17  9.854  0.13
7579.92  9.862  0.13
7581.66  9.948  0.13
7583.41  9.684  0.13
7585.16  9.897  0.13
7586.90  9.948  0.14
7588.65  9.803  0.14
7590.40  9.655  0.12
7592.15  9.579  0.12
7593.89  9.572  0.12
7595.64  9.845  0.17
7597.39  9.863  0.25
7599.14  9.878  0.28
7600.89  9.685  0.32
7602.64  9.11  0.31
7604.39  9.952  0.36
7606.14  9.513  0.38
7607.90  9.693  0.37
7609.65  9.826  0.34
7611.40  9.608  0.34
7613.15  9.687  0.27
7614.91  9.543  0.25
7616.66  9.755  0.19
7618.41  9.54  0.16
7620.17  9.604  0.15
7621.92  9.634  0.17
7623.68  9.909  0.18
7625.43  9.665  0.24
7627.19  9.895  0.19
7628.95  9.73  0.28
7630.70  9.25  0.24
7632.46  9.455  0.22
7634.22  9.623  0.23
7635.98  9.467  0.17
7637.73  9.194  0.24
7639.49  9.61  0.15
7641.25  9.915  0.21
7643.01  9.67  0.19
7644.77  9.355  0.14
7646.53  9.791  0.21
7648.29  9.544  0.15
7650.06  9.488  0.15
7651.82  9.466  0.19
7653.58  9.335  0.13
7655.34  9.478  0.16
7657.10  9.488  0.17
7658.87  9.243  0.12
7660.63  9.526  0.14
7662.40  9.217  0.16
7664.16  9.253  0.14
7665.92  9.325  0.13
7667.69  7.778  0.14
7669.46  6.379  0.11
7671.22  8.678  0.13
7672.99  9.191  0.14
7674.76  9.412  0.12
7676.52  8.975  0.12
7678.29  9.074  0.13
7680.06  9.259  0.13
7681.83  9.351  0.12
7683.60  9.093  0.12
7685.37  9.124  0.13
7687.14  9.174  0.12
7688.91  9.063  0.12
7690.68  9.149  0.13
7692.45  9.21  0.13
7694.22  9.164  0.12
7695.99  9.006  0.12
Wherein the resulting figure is -1.4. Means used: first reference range 9.58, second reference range 9.18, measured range 9.74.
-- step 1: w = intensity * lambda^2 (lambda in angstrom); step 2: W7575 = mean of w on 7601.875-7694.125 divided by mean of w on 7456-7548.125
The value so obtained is 1.0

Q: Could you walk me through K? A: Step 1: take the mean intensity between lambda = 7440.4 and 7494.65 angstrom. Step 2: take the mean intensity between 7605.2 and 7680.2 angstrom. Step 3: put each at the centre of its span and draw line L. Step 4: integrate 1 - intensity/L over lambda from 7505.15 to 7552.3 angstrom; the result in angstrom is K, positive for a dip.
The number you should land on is -0.9 angstrom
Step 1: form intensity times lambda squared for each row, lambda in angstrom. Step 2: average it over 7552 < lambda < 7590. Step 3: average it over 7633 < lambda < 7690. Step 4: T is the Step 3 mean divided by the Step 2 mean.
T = 1.0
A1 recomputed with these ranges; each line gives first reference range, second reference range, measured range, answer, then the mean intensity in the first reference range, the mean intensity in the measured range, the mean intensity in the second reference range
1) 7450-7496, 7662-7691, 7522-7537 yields -0.4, 9.59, 9.68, 8.9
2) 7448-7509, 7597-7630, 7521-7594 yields -1.3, 9.57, 9.81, 9.68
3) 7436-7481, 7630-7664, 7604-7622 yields -0.3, 9.58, 9.66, 9.48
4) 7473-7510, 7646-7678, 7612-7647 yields -1.7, 9.59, 9.61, 9.08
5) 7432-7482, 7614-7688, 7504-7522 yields -0.1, 9.58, 9.56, 9.32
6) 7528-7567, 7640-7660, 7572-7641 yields -0.5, 9.78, 9.7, 9.53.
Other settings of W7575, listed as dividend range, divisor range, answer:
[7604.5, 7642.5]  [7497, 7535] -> 1.03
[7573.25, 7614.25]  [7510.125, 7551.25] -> 1.02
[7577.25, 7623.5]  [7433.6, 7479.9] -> 1.05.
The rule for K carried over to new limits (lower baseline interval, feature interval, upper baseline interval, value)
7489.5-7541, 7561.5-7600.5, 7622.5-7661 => -1.11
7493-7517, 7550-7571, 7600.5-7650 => -0.58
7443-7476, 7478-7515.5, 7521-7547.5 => 0.37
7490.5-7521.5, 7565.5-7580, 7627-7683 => -0.76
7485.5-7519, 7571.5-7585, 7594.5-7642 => -0.42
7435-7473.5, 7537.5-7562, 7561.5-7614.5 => -0.28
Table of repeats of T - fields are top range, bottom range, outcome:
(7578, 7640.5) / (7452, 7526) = 1.04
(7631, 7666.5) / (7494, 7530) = 1.02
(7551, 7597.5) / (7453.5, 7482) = 1.05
